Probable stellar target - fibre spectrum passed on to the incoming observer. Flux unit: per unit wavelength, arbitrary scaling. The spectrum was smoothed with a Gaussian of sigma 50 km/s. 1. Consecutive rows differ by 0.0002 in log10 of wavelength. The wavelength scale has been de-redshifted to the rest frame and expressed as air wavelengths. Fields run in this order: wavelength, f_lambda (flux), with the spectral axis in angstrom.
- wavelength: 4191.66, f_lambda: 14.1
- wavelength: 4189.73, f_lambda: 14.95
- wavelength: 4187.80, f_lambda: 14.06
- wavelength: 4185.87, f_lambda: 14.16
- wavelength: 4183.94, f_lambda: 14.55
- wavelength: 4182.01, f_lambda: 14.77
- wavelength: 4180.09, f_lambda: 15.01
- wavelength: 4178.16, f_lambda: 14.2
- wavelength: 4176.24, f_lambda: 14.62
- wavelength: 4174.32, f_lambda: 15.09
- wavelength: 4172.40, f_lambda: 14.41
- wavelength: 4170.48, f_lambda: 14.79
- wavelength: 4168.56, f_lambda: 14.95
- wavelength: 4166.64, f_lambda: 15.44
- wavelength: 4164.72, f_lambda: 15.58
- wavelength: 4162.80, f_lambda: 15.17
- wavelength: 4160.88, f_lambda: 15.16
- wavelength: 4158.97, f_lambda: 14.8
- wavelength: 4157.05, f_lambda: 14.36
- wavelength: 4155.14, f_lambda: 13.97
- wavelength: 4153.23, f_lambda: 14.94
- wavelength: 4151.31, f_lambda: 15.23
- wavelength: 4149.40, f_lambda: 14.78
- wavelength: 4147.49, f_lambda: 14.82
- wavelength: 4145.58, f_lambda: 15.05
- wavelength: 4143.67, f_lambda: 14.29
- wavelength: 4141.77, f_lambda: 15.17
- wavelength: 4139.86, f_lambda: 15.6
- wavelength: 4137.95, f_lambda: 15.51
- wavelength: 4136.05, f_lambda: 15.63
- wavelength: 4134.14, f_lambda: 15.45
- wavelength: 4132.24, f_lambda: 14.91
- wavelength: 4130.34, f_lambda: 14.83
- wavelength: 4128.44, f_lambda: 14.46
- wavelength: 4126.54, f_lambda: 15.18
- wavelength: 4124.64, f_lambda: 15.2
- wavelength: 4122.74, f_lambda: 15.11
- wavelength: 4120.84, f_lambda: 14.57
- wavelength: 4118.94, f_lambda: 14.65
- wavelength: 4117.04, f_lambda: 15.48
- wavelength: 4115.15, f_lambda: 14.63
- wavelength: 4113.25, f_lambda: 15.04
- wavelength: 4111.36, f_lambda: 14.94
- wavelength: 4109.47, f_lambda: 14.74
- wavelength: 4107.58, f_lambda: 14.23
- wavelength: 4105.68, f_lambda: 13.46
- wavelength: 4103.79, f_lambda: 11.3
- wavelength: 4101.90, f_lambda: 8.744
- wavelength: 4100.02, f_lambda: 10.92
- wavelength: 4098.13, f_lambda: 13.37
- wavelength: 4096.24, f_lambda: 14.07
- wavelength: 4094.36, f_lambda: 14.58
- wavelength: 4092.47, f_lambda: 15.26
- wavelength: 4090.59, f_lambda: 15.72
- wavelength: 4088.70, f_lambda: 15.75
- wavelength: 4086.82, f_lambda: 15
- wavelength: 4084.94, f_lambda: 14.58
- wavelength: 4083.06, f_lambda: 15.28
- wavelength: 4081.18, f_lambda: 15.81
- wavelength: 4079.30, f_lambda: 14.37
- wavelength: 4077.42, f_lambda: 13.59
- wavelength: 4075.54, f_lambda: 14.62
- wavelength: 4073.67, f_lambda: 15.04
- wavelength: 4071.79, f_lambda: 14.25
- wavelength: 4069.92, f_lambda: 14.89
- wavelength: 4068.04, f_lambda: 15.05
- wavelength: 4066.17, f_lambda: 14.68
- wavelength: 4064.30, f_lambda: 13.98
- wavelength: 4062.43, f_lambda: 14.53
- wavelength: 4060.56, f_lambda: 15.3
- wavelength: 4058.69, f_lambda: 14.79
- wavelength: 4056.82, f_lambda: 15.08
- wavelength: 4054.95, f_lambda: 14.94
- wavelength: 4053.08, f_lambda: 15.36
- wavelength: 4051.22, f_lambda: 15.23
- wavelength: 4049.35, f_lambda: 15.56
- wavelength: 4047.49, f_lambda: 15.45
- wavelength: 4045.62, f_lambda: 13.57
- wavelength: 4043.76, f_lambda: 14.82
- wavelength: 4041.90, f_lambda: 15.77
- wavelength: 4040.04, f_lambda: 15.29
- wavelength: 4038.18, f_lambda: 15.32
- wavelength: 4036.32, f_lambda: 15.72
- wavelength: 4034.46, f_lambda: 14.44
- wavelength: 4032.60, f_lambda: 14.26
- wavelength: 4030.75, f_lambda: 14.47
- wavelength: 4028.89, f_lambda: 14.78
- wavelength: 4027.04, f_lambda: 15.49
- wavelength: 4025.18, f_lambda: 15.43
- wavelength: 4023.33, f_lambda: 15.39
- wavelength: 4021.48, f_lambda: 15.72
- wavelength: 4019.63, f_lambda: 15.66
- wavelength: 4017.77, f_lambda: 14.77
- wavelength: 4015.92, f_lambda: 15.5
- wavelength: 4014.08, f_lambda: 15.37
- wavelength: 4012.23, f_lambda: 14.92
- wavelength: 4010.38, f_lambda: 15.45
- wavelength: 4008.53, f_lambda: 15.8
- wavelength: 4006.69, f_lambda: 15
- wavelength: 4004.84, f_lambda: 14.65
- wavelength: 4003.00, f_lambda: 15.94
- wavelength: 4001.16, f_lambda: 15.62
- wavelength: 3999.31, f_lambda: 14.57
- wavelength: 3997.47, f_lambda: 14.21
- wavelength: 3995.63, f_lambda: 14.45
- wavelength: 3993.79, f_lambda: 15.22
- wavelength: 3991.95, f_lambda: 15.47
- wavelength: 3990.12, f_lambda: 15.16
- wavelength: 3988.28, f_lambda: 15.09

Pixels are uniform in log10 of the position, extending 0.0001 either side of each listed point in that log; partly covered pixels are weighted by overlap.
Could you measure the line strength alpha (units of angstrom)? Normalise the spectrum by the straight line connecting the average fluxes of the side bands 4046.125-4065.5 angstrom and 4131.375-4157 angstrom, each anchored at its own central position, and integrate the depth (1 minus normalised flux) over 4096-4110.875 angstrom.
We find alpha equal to 2.4 angstrom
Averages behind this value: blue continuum 15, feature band 12.6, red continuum 15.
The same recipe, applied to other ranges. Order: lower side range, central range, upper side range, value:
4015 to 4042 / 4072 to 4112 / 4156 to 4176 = 2.71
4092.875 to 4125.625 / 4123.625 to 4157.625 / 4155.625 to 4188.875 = -1.60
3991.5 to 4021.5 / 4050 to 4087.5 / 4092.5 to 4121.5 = -1.50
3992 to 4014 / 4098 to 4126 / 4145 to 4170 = 2.22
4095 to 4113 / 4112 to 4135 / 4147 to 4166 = -2.13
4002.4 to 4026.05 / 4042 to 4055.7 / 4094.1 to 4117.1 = -0.40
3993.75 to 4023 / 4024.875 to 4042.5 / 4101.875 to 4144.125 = -0.02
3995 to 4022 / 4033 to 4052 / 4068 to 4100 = -0.19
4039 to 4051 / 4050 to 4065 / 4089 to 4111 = -0.22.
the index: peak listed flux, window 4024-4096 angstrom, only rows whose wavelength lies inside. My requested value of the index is 15.81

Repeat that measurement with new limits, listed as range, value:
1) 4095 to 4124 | 15.48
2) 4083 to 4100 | 15.75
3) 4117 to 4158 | 15.63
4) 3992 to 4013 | 15.94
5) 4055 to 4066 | 15.3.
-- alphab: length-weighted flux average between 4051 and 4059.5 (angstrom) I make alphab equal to 15.1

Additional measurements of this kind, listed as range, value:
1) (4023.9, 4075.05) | 14.9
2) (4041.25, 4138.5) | 14.6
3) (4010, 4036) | 15.1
